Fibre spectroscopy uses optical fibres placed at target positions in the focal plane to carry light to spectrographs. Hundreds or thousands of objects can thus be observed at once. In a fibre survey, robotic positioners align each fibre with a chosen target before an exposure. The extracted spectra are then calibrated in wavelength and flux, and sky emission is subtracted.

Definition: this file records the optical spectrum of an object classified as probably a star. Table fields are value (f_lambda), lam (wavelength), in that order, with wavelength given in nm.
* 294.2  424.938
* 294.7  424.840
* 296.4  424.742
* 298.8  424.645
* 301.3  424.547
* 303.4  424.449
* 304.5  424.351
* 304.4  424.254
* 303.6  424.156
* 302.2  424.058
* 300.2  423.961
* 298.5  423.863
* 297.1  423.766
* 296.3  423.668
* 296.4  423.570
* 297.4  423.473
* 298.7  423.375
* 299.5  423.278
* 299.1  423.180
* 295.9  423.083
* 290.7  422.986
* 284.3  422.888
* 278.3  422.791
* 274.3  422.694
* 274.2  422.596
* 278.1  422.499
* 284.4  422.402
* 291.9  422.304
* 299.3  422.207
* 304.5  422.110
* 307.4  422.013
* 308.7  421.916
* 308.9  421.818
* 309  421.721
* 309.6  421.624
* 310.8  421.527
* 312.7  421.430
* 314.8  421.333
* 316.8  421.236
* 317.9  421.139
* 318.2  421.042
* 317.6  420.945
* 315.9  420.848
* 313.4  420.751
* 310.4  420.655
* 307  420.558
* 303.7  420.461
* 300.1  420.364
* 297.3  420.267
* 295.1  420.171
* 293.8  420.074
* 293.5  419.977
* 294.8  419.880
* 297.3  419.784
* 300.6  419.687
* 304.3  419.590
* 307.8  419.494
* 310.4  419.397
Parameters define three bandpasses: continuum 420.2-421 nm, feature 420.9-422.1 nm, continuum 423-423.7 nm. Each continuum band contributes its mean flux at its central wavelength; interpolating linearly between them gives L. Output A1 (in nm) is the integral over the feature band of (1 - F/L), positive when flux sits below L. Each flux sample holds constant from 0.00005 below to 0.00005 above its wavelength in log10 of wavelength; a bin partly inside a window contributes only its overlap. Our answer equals -0.03 nm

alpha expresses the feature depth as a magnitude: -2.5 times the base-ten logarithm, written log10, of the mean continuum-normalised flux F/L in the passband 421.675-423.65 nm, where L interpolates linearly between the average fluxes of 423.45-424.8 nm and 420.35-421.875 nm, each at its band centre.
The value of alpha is 0.04 mag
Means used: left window 312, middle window 294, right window 300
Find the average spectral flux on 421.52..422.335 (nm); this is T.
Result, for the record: 306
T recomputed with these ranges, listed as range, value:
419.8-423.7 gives 301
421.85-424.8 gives 296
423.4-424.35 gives 300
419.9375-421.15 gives 306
